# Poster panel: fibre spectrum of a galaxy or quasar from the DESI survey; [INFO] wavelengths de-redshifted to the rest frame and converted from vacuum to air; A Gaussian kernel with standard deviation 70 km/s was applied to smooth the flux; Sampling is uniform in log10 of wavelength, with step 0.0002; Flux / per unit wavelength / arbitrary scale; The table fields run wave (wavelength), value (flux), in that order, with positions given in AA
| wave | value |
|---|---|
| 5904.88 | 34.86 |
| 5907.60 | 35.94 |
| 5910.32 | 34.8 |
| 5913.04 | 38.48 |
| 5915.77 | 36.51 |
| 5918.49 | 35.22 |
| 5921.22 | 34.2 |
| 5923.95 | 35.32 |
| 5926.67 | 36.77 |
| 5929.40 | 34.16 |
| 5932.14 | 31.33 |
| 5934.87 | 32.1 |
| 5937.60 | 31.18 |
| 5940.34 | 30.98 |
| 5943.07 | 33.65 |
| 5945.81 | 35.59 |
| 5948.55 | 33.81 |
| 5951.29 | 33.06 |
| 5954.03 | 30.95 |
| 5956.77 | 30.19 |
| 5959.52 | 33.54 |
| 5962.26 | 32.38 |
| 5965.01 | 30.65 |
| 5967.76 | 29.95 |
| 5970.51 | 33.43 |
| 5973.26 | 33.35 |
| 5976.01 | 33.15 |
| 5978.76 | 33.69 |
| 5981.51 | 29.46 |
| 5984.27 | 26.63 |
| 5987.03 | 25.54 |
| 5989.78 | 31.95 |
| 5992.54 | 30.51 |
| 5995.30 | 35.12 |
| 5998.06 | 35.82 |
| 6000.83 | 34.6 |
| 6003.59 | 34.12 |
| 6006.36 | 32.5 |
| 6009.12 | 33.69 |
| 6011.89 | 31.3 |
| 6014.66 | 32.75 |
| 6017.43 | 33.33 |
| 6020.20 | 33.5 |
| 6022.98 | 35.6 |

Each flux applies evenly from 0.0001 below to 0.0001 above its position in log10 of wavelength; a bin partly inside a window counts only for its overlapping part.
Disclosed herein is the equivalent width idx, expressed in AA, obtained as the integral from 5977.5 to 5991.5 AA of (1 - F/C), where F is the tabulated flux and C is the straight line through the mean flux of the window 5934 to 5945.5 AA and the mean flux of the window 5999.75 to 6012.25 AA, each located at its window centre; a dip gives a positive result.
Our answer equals 1.52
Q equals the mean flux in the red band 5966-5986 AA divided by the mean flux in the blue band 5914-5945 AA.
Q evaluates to 0.9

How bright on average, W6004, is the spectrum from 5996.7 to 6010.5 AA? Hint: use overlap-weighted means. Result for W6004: 34.1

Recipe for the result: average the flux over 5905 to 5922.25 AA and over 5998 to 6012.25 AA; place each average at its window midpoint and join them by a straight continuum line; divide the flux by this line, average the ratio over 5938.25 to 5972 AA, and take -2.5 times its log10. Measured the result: 0.08 mag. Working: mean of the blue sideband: 35.8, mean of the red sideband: 33.6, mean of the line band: 32.3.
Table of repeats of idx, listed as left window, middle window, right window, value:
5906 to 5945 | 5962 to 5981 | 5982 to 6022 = 0.5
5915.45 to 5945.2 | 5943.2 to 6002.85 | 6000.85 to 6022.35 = 2.4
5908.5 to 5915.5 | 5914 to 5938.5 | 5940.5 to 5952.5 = 0.8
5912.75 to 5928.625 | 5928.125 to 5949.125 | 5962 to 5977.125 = 1.0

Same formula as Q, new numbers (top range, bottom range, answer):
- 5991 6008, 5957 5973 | 1.06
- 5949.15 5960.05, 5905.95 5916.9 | 0.88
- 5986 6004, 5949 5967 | 1.02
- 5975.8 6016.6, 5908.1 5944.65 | 0.94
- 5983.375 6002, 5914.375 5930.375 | 0.89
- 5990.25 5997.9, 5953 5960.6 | 1.05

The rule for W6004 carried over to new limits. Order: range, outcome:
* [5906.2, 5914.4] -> 36.4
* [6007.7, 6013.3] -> 32.5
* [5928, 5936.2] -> 32.5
